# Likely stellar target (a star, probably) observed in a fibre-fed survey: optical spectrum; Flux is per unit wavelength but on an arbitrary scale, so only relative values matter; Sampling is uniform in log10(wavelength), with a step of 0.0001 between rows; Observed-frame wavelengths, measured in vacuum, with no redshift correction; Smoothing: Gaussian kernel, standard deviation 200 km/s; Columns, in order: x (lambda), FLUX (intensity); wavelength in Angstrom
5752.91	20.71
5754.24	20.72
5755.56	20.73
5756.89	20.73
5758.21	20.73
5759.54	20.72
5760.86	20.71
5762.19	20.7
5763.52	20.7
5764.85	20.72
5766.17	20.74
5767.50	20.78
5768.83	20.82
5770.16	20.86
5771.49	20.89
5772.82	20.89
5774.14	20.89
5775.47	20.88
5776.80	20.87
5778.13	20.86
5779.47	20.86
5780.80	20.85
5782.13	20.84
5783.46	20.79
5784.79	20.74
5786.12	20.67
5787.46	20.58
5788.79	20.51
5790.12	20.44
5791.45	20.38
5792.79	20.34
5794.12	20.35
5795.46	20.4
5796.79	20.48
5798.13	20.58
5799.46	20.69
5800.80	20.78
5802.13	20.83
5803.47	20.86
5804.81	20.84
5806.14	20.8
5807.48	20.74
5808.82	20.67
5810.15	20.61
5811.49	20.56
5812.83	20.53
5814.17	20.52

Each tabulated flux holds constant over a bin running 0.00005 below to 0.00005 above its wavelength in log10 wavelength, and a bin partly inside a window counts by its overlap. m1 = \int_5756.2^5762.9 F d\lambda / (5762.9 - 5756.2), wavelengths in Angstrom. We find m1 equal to 20.7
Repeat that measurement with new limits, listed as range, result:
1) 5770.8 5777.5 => 20.9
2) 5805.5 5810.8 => 20.7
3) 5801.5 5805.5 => 20.8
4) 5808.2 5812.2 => 20.6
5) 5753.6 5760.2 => 20.7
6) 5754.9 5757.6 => 20.8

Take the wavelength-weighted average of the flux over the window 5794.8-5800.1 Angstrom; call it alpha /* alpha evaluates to 20.6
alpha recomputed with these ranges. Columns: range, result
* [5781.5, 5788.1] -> 20.7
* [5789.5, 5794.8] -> 20.4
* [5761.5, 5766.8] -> 20.7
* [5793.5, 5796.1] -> 20.3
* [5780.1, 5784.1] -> 20.8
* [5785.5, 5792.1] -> 20.5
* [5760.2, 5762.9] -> 20.7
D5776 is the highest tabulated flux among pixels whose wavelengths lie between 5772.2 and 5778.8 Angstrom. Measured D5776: 20.89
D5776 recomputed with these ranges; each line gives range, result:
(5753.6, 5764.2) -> 20.73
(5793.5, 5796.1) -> 20.4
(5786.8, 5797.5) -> 20.58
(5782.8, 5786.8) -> 20.79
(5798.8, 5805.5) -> 20.86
